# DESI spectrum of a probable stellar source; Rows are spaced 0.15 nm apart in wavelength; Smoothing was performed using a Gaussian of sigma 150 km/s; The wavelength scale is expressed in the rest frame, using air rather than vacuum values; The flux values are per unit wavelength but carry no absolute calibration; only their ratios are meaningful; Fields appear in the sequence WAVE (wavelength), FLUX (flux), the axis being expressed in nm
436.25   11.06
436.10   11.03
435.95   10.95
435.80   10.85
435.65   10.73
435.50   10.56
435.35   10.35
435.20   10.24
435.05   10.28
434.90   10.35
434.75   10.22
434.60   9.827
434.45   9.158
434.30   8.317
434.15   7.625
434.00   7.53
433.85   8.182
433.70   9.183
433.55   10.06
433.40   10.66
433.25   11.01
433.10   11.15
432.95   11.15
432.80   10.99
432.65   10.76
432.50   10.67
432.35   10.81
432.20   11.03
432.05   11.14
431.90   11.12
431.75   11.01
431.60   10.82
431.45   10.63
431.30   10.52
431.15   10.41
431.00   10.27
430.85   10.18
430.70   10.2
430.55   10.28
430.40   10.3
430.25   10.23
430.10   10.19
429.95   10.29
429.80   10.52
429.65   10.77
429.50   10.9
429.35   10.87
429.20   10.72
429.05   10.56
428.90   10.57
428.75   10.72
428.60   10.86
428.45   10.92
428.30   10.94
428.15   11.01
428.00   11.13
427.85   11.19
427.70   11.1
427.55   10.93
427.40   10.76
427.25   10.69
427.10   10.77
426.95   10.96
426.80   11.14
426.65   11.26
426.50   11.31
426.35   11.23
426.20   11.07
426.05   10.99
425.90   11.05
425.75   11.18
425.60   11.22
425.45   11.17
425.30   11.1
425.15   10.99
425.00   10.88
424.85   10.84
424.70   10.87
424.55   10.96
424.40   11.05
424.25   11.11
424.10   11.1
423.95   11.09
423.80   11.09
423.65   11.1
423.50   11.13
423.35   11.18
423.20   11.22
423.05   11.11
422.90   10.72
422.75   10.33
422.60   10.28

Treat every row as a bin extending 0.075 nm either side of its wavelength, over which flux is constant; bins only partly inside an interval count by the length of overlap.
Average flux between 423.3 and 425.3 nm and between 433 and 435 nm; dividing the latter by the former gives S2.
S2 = 0.9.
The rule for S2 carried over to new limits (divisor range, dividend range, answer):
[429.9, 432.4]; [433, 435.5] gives 0.92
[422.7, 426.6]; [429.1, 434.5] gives 0.93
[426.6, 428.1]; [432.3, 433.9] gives 0.95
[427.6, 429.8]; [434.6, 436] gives 0.96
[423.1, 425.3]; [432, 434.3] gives 0.91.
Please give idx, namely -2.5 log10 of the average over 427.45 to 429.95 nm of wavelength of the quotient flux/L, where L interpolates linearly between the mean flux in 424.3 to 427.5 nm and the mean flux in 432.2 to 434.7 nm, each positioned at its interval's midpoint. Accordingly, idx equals -0.03 mag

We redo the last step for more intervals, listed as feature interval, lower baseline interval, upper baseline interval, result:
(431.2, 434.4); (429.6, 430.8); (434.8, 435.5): 0.014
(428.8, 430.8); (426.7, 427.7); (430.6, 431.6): 0.008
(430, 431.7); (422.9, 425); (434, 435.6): -0.026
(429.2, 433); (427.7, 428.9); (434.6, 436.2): 0.014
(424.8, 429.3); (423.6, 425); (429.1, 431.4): -0.022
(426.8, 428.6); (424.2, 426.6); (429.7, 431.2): -0.024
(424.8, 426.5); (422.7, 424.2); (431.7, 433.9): -0.015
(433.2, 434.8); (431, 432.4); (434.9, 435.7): 0.148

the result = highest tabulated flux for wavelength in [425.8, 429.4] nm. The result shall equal 11.31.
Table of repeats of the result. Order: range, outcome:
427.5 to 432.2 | 11.19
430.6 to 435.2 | 11.15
